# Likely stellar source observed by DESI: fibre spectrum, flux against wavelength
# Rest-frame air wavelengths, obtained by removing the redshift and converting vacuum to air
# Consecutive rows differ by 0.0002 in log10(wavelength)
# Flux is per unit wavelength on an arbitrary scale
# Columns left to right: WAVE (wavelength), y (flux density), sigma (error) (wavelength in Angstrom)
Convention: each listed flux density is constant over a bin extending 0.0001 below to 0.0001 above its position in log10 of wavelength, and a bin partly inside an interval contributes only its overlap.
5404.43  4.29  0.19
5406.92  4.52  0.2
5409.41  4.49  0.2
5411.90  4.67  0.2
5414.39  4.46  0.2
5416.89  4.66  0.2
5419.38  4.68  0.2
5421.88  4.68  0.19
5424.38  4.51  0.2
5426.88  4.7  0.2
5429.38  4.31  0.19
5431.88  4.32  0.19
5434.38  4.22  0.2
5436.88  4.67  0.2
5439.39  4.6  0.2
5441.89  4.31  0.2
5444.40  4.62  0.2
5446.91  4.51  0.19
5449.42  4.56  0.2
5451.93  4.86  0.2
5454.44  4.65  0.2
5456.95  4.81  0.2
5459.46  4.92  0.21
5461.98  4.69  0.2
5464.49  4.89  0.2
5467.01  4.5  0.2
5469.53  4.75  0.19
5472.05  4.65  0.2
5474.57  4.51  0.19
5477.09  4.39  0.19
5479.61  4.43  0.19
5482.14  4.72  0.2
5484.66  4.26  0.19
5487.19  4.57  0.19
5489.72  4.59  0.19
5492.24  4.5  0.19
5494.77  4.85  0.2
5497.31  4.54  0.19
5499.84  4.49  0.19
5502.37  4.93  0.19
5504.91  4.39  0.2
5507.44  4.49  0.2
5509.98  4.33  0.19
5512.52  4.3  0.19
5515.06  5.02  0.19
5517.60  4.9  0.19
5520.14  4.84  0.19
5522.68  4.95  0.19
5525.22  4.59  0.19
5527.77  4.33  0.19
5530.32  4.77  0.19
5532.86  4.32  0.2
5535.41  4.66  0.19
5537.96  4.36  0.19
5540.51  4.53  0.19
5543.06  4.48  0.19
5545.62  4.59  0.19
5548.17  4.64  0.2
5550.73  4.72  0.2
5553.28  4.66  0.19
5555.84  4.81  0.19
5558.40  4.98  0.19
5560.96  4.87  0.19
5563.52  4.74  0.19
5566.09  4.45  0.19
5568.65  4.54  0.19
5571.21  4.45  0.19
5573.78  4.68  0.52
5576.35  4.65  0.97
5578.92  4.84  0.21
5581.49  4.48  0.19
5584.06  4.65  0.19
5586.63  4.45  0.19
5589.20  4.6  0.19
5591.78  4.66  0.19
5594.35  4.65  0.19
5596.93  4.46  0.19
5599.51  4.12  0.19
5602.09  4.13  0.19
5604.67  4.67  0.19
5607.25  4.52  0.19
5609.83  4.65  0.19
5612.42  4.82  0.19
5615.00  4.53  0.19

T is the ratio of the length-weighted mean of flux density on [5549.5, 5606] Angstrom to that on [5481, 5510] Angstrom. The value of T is 1.01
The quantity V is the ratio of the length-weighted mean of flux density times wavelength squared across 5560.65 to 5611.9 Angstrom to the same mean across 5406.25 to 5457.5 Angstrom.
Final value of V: 1.1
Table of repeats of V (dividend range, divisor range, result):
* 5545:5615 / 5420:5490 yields 1.05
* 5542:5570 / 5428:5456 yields 1.08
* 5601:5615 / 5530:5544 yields 1.04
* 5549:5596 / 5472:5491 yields 1.07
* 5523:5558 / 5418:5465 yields 1.03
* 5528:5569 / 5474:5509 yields 1.04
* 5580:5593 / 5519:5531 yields 1.00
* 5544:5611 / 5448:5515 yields 1.03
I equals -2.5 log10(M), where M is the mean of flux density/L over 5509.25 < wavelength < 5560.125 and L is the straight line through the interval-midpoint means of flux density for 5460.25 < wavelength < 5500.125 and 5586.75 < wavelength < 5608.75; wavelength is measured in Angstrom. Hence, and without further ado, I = -0.03 mag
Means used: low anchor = 4.59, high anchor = 4.48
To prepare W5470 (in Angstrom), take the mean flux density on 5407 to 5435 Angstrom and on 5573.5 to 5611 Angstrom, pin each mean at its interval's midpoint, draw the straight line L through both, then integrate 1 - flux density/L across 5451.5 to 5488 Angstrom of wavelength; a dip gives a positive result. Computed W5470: -0.9 Angstrom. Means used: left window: 4.52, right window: 4.54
